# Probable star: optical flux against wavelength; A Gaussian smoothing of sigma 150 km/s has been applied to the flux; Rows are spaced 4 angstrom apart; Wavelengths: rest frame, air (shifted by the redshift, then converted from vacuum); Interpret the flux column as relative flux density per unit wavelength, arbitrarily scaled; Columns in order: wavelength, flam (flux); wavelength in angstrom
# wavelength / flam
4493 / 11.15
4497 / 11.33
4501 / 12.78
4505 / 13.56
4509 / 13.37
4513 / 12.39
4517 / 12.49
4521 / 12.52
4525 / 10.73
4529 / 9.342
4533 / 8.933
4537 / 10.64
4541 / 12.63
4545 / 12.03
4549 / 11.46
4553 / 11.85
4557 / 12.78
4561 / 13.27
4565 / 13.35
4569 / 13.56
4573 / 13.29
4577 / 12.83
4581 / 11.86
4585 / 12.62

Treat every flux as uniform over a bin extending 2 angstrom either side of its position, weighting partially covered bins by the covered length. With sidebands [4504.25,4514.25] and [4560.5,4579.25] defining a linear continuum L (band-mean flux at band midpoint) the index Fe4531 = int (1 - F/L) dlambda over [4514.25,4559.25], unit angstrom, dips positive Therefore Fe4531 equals 5.9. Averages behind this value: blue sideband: 13.1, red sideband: 13.2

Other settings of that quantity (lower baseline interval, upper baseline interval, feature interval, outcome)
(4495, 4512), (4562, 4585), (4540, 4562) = 1.04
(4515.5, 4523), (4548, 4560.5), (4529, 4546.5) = 2.15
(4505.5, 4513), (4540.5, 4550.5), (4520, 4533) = 2.23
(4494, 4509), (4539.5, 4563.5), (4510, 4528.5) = 0.90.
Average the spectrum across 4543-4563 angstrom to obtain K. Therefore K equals 12.3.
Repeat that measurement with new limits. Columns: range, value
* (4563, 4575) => 13.4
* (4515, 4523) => 12.5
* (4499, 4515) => 13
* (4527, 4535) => 9.14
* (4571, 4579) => 13.1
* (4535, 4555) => 11.7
